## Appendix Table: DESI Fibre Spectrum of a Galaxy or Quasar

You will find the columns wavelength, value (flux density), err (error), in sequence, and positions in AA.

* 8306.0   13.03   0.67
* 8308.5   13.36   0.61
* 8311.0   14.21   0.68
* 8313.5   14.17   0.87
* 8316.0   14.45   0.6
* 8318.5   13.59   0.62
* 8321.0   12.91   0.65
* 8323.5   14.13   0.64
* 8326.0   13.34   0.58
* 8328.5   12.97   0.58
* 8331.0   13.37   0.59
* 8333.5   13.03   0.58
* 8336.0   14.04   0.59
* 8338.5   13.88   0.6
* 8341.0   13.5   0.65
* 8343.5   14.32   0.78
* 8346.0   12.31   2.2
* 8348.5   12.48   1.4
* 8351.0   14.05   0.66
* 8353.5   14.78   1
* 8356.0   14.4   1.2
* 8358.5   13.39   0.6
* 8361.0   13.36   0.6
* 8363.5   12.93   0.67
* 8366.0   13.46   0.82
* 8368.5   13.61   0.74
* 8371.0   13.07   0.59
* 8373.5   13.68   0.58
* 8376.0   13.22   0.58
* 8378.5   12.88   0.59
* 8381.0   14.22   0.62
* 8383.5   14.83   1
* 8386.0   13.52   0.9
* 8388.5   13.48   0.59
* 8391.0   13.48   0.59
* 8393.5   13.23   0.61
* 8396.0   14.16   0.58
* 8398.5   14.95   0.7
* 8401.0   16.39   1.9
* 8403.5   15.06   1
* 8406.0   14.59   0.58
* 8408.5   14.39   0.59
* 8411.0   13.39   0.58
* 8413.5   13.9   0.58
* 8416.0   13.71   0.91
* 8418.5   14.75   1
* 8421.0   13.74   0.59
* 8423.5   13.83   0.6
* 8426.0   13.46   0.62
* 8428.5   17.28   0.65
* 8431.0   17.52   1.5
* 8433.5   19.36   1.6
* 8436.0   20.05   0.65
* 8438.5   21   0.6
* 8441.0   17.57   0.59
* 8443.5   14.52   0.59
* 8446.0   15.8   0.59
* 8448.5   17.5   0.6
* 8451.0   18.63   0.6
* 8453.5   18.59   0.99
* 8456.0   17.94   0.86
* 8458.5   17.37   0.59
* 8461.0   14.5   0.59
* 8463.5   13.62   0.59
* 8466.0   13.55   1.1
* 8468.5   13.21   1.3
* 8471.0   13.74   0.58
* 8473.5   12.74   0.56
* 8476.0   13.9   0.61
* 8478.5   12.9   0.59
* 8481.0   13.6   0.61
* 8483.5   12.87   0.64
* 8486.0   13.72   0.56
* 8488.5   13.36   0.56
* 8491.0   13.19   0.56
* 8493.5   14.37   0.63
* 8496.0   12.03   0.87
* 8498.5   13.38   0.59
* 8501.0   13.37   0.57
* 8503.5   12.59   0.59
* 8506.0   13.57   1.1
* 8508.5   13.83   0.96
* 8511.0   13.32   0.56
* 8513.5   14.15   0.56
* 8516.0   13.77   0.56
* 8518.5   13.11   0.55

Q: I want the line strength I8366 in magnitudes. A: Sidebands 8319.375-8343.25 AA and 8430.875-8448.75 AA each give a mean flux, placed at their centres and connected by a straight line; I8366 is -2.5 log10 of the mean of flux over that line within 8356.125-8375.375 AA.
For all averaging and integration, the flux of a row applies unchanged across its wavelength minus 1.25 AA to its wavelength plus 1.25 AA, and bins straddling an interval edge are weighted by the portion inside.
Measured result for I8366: 0.11 mag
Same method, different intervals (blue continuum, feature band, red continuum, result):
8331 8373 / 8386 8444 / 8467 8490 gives -0.14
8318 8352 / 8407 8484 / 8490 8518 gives -0.16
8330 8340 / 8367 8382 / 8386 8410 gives 0.05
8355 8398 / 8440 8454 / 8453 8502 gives -0.22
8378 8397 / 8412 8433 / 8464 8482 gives -0.10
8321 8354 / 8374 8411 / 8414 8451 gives 0.08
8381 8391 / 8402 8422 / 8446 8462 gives 0.07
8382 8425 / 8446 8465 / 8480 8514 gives -0.22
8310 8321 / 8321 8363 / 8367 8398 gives 0.02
